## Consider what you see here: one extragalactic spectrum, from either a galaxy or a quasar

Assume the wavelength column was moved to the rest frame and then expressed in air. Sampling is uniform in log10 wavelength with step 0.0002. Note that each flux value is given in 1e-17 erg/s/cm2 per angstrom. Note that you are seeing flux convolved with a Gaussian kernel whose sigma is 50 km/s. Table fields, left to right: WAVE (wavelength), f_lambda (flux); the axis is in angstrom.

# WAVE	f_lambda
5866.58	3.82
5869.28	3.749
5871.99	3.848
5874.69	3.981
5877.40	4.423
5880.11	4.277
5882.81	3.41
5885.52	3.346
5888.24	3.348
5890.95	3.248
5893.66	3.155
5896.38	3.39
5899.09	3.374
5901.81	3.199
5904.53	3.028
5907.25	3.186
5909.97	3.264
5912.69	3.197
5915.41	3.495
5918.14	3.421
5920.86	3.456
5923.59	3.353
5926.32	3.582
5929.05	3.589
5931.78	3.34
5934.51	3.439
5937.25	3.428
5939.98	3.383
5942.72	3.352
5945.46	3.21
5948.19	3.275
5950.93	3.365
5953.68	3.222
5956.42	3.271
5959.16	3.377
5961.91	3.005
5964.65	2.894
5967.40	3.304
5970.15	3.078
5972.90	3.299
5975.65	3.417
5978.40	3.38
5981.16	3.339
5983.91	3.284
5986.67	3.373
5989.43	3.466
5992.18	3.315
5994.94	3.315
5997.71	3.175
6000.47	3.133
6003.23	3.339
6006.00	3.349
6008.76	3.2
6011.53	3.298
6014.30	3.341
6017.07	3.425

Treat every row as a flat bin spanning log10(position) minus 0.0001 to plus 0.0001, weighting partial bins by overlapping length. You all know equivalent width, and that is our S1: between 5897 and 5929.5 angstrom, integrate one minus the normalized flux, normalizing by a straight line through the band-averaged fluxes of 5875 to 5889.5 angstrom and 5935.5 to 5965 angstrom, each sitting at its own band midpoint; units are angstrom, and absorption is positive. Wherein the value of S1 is 1.8 angstrom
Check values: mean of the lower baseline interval 3.78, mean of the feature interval 3.34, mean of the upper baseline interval 3.27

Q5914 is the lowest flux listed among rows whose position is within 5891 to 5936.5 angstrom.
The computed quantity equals 3.028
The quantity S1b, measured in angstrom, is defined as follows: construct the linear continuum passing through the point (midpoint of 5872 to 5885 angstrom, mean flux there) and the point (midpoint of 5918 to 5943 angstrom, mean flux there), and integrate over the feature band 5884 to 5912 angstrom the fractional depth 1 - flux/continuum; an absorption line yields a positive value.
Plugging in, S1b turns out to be 3.81 angstrom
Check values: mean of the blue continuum 3.96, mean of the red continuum 3.44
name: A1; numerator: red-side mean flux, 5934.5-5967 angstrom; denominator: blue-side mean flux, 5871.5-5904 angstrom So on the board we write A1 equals 0.92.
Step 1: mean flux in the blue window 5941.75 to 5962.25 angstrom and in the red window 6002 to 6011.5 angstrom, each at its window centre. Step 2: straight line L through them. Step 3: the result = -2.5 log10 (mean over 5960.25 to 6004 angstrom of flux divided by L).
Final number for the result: 0.01 mag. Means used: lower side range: 3.27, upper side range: 3.3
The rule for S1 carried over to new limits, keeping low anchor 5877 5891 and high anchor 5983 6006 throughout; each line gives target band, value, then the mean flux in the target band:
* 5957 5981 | 1.1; 3.23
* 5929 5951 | 0.7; 3.36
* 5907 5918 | 0.8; 3.31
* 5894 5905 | 1.1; 3.26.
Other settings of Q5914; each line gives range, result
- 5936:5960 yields 3.21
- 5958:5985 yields 2.894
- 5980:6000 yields 3.175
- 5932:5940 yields 3.383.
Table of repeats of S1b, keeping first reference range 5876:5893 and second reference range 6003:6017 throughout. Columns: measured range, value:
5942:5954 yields 0.7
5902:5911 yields 1.1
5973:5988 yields 0.2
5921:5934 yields 0.3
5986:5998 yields 0.1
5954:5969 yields 1.2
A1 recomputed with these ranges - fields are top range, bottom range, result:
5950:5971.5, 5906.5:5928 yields 0.94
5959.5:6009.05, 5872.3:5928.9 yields 0.94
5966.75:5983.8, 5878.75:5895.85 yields 0.95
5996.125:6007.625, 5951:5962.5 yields 1.00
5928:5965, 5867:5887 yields 0.86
